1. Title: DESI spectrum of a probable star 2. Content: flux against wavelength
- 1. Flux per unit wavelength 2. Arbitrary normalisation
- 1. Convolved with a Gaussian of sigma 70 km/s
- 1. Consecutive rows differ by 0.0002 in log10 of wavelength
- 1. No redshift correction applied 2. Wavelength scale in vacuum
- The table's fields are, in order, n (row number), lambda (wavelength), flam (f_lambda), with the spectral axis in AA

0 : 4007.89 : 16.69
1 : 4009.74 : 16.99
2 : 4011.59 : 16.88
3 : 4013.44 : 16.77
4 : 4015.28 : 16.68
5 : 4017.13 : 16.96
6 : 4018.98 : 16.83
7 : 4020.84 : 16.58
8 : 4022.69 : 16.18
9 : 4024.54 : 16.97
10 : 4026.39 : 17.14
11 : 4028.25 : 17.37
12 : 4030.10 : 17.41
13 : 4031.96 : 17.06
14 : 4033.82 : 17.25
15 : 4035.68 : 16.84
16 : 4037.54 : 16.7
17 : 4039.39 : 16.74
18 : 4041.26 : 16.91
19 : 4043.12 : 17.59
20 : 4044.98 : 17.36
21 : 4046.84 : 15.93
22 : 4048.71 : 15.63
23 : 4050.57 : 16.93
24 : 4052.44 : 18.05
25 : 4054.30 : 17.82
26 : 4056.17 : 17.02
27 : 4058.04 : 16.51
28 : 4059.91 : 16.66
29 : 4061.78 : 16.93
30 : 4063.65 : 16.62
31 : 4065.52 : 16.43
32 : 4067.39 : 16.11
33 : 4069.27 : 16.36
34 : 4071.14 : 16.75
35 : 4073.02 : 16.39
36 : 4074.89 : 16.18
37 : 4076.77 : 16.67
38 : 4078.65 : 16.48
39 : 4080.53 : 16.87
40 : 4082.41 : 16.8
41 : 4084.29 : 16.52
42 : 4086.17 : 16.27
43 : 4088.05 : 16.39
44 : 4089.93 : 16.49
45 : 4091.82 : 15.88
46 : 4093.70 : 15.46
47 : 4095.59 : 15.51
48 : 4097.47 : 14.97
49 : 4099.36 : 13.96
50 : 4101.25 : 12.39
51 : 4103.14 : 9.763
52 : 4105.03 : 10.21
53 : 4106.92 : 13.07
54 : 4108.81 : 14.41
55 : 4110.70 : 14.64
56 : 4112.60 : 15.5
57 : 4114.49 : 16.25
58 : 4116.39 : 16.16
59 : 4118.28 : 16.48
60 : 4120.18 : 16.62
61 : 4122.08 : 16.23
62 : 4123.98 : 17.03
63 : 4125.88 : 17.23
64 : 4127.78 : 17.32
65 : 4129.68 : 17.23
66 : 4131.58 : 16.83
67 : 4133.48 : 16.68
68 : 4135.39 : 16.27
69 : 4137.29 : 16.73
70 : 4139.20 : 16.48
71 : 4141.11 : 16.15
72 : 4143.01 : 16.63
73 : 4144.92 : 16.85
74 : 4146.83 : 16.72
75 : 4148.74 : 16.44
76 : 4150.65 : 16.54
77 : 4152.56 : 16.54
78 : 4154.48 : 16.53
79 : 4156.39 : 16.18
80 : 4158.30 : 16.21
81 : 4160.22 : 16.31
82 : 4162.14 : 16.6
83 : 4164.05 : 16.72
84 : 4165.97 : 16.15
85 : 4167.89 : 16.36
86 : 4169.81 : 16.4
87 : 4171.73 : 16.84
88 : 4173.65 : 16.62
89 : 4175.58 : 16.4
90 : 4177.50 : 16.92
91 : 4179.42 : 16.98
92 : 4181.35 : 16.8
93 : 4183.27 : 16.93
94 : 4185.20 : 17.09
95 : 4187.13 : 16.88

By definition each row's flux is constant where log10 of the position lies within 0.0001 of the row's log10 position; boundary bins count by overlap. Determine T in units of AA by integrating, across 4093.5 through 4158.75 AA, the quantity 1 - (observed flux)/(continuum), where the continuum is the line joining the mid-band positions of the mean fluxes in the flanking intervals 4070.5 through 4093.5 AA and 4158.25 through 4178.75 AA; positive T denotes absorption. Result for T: 3.2 AA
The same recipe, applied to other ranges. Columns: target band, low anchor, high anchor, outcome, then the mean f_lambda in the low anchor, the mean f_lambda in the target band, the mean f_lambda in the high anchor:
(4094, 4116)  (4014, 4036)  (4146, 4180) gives 3.8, 16.9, 13.8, 16.5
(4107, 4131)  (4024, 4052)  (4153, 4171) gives 0.6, 16.9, 16.2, 16.4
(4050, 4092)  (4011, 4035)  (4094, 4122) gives -3.2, 16.9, 16.7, 14.4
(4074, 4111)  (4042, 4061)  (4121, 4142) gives 4.2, 17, 14.9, 16.7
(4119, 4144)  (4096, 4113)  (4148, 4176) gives -3.4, 13.2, 16.7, 16.5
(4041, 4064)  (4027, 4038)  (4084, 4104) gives -0.8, 17.1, 16.9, 14.8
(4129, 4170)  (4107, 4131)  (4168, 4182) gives -0.2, 16.2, 16.5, 16.7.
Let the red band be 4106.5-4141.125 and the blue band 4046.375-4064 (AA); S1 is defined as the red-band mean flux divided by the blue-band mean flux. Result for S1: 1.0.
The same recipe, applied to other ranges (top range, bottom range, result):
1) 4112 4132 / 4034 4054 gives 0.98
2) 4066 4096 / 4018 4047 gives 0.96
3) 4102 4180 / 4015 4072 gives 0.95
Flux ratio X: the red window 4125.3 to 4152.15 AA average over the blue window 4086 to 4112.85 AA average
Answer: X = 1.17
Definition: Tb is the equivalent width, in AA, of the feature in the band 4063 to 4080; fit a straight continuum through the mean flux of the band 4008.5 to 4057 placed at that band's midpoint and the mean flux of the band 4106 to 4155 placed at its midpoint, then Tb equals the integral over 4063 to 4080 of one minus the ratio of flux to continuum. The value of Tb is 0.2 AA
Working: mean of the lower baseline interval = 16.9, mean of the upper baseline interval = 16.3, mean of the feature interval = 16.4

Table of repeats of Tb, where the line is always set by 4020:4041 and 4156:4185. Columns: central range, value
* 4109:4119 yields 0.62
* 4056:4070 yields 0.24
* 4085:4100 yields 1.00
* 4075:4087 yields 0.16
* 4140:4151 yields 0.06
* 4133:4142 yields 0.11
